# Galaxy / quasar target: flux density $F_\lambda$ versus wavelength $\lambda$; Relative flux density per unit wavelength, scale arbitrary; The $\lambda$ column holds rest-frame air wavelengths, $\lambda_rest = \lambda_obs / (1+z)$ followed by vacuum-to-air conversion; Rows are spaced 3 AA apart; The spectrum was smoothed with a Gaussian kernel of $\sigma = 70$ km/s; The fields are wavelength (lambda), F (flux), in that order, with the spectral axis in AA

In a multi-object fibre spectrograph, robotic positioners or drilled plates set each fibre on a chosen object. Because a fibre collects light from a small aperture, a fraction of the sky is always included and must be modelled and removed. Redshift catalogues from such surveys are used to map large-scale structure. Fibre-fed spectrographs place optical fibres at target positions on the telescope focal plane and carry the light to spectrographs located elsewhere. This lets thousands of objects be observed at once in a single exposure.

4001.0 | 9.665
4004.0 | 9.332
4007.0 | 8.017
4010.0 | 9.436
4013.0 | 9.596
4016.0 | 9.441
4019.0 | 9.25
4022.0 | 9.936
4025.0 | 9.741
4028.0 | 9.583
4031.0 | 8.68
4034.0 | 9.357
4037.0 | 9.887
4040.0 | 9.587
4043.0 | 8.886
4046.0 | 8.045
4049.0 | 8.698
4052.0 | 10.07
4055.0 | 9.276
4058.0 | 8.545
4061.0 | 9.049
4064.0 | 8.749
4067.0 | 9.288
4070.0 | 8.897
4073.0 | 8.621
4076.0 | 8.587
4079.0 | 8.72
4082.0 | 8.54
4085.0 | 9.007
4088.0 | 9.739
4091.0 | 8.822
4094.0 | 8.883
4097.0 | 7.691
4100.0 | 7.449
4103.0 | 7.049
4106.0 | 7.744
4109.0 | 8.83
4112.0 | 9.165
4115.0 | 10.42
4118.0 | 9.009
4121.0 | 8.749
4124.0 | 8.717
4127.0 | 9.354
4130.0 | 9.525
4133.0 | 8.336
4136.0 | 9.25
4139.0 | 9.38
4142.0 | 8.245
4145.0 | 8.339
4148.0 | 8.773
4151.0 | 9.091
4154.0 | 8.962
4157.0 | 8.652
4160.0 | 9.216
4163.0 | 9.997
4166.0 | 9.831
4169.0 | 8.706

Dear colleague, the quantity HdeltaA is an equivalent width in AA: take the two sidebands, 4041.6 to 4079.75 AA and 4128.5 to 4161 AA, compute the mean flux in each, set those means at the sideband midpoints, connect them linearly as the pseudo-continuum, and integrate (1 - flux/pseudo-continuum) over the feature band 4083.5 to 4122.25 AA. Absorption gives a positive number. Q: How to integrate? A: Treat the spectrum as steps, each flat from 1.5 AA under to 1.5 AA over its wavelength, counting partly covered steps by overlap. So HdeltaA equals 1.0 AA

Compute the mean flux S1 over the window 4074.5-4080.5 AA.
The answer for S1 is 8.65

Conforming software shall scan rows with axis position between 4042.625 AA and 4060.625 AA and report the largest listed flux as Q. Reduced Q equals 10.07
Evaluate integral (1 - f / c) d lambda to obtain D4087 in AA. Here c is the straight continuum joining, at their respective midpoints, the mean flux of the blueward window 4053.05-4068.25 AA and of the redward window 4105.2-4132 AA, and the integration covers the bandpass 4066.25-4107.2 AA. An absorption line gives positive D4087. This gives 2.5 AA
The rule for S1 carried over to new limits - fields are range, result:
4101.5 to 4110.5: 7.87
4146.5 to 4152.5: 8.93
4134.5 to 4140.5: 9.31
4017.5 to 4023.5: 9.59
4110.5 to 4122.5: 9.34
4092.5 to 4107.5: 7.76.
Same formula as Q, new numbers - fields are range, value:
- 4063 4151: 10.42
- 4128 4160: 9.525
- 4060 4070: 9.288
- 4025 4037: 9.887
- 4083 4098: 9.739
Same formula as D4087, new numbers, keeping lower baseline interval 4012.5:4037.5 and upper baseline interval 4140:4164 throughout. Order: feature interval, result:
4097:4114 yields 1.91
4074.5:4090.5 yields 0.52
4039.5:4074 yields 1.36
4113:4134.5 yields -0.31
